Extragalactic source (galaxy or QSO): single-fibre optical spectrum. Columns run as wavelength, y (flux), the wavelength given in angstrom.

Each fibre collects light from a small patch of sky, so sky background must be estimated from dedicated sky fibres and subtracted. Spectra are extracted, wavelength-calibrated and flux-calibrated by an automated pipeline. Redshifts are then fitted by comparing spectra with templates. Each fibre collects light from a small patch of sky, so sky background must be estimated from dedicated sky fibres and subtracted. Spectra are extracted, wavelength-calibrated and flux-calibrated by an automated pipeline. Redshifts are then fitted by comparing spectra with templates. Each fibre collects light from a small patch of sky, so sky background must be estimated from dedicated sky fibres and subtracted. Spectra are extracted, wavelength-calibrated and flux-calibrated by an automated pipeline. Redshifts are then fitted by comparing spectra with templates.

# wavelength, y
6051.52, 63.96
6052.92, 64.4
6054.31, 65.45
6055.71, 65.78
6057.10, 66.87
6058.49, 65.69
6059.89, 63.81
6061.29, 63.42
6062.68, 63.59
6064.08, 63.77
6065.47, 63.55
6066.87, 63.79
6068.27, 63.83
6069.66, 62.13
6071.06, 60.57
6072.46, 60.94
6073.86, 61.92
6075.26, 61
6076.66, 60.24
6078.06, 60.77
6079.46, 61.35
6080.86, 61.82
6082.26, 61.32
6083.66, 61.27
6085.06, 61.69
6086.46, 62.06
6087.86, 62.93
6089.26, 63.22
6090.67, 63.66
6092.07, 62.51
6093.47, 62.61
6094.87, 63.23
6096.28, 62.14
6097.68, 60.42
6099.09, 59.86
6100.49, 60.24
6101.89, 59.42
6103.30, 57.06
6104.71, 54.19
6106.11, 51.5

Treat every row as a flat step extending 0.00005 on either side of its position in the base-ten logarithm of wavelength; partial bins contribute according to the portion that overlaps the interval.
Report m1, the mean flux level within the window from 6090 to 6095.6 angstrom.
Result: 63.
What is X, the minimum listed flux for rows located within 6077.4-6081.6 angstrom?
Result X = 60.77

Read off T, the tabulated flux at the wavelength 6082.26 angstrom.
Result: 61.32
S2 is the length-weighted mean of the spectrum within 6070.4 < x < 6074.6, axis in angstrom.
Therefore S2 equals 61.1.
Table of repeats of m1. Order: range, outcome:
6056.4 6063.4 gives 64.7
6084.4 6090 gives 62.5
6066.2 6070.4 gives 63.3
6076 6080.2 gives 60.8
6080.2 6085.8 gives 61.6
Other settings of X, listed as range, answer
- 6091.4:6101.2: 59.86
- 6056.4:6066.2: 63.42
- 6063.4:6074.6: 60.57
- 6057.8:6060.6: 63.81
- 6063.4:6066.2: 63.55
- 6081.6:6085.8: 61.27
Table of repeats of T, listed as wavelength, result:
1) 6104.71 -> 54.19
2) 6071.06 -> 60.57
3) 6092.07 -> 62.51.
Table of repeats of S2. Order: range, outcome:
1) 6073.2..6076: 61.4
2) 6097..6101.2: 60.2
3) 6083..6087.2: 61.7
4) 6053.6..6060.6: 65.5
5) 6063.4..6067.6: 63.7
